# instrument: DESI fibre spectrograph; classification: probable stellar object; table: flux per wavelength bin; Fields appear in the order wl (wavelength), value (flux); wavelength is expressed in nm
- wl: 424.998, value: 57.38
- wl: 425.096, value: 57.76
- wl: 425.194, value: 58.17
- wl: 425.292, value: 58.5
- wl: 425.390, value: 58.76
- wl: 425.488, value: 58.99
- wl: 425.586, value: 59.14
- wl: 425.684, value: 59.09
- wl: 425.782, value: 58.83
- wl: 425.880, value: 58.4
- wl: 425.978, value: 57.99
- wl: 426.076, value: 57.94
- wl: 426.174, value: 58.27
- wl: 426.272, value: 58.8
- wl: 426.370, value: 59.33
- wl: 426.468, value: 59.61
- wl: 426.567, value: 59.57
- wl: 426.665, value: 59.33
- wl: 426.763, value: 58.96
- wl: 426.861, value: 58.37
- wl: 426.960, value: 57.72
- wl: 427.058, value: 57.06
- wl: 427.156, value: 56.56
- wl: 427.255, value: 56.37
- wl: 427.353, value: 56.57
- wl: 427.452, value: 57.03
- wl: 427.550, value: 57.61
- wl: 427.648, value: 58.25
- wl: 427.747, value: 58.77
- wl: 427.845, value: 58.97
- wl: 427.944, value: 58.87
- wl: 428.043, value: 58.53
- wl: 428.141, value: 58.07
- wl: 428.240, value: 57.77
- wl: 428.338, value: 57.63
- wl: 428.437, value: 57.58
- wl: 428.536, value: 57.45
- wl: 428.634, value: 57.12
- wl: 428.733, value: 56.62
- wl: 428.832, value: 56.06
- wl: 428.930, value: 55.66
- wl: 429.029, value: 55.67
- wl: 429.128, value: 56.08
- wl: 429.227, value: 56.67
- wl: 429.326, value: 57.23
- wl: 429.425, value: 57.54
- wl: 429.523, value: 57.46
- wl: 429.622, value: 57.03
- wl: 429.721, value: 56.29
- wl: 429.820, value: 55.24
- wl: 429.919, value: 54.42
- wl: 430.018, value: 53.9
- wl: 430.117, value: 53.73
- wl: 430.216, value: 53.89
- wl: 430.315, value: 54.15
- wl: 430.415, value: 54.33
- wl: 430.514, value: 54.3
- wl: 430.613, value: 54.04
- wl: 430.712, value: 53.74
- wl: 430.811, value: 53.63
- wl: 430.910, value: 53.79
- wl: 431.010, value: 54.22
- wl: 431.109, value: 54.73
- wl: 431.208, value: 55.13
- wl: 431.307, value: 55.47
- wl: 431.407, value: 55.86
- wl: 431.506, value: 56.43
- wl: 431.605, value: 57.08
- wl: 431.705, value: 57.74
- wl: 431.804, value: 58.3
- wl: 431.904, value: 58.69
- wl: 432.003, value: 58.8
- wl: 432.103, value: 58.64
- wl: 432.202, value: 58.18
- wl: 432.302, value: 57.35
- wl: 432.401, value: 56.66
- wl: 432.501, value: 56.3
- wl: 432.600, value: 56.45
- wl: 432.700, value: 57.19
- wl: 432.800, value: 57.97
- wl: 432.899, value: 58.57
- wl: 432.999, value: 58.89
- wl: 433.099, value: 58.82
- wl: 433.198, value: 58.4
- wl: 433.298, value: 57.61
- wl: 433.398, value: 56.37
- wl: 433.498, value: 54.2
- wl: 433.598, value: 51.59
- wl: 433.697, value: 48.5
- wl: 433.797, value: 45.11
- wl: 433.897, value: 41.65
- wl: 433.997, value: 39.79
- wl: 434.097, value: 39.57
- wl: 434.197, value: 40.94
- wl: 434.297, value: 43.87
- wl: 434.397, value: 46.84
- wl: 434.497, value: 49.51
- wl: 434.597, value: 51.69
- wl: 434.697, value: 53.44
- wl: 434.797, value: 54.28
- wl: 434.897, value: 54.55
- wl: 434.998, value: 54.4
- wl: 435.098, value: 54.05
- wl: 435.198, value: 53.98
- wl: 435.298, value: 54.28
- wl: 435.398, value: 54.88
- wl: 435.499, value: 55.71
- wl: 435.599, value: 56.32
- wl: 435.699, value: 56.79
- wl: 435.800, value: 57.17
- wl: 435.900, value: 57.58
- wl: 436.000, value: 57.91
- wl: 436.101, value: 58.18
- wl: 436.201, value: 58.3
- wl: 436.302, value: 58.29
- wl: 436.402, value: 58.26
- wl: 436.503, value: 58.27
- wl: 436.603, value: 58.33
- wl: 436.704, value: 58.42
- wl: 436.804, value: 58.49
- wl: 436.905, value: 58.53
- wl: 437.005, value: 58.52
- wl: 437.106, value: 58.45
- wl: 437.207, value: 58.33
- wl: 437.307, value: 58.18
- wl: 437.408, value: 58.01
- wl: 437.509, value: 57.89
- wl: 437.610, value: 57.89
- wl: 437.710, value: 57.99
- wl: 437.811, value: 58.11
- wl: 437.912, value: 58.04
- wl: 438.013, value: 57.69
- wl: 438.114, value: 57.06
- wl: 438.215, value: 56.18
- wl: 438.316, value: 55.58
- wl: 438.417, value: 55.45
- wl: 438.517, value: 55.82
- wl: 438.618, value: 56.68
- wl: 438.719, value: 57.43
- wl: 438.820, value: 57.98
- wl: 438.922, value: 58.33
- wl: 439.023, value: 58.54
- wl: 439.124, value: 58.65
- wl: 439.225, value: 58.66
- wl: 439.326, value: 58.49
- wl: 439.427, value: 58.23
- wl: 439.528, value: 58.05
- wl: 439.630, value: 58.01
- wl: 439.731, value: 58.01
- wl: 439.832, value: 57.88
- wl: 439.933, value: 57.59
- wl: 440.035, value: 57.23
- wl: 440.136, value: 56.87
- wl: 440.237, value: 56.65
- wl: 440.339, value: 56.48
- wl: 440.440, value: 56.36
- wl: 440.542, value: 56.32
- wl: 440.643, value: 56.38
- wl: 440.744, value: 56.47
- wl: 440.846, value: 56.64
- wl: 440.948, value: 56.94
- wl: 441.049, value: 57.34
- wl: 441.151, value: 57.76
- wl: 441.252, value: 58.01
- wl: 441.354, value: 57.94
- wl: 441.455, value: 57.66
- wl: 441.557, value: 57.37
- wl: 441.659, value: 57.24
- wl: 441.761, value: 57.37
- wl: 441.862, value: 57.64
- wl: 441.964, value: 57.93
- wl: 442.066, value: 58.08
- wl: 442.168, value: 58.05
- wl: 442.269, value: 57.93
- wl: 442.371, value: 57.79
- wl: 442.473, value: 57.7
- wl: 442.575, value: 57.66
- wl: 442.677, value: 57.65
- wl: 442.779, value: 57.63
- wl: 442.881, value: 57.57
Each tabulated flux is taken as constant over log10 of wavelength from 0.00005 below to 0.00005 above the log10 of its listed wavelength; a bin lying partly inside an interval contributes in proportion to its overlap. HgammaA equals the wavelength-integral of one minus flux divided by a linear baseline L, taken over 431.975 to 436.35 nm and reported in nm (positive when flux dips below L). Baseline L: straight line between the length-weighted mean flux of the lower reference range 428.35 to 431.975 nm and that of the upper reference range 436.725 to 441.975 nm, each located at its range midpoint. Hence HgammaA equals 0.21 nm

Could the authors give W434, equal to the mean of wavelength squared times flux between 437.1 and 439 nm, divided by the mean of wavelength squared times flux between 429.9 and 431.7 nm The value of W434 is 1.1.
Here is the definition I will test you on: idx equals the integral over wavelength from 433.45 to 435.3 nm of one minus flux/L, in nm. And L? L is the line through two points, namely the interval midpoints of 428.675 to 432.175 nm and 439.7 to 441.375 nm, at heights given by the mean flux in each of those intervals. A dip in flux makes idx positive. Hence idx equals 0.24 nm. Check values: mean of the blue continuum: 55.8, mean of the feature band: 48.9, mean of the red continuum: 57.1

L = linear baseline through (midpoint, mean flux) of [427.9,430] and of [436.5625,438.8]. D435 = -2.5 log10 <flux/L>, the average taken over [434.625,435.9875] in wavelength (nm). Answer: 0.04 mag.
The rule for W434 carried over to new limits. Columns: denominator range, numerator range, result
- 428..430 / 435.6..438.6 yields 1.05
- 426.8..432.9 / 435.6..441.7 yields 1.06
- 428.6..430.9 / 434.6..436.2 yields 1.03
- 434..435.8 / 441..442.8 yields 1.16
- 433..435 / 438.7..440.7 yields 1.18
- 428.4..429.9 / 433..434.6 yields 0.89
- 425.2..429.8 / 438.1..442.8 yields 1.05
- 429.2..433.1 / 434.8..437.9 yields 1.04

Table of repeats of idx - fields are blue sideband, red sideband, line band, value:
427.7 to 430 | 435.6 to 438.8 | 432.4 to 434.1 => 0.12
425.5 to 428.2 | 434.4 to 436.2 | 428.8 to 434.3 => 0.18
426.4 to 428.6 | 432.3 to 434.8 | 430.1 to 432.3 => -0.06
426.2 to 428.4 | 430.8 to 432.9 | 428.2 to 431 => 0.09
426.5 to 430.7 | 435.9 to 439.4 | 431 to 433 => 0.00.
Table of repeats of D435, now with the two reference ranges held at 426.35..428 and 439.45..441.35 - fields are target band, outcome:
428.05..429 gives 0.02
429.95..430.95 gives 0.08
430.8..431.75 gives 0.05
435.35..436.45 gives 0.01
